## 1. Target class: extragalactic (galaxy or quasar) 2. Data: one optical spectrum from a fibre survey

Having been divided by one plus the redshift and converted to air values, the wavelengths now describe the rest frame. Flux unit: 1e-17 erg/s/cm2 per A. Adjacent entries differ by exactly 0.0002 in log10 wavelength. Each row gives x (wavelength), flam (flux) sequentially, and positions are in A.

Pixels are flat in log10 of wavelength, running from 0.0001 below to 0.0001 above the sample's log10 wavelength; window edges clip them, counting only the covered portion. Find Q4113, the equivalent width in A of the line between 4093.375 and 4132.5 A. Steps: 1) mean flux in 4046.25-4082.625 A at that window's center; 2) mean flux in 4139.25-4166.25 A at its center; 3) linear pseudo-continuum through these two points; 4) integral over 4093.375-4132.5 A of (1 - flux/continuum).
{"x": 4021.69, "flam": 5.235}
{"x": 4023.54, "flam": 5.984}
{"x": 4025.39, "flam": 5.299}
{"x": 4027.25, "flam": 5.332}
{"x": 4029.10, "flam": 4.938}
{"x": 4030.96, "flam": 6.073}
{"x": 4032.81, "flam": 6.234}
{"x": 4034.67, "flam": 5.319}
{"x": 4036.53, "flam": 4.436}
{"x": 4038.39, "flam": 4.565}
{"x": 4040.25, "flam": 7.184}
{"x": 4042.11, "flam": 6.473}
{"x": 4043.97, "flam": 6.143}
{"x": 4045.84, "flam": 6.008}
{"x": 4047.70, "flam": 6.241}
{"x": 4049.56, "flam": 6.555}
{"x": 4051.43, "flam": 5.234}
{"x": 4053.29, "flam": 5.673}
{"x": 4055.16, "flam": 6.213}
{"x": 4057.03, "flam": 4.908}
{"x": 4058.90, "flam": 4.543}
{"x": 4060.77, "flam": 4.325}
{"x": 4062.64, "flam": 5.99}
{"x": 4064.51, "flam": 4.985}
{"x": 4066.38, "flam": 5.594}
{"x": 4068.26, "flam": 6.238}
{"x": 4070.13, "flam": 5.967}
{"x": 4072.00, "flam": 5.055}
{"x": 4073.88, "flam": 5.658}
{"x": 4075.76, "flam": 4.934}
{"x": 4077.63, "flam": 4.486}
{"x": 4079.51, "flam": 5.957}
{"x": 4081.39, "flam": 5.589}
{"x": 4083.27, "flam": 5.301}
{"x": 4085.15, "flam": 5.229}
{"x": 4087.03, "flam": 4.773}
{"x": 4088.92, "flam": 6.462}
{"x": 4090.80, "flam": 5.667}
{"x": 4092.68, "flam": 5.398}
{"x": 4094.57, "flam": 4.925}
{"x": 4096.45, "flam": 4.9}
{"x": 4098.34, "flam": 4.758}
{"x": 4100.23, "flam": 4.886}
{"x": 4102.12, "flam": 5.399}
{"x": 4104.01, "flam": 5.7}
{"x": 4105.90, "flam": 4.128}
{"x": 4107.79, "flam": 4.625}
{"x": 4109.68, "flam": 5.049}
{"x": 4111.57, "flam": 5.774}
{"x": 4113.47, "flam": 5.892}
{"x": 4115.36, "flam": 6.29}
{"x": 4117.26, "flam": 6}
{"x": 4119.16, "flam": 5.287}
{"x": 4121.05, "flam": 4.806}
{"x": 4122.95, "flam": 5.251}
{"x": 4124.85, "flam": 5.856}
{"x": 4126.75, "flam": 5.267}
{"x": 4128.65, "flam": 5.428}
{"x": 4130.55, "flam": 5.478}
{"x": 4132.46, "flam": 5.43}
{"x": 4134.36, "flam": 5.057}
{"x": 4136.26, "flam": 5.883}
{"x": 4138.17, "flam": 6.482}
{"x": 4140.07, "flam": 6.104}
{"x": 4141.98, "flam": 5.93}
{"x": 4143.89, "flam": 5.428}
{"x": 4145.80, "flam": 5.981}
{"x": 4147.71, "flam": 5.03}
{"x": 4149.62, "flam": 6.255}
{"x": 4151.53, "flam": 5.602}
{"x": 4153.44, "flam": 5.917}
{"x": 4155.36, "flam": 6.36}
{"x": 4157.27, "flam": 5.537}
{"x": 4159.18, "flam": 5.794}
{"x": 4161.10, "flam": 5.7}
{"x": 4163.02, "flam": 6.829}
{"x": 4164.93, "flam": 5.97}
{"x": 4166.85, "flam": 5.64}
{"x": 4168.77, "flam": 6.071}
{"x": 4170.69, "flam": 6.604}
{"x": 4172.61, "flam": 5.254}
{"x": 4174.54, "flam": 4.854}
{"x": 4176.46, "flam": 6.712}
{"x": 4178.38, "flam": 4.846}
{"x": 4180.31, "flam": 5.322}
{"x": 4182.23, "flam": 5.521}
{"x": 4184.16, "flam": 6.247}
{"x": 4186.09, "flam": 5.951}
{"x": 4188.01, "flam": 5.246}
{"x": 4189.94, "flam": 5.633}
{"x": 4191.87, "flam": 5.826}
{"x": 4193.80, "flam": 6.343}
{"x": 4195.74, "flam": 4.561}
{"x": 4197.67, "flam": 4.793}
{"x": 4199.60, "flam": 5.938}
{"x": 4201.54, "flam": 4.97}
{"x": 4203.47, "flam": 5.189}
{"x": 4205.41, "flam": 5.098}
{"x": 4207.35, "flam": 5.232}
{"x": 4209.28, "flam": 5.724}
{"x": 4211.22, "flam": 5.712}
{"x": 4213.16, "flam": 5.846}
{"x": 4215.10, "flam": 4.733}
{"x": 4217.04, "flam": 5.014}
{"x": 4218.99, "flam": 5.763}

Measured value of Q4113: 2.9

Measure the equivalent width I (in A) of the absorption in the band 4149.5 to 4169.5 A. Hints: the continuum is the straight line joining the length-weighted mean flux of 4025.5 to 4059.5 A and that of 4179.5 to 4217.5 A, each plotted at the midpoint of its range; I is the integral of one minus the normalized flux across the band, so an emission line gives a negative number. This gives -1.6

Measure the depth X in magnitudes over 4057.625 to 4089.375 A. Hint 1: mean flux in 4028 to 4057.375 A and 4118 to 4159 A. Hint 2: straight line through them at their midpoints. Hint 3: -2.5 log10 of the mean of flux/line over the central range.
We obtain 0.08 mag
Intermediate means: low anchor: 5.78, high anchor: 5.64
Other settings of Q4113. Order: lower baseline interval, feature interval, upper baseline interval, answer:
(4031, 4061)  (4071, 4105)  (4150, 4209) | 2.3 A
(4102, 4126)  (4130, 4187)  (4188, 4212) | -4.2 A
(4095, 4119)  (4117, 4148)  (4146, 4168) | 0.1 A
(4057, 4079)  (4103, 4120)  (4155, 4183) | 0.2 A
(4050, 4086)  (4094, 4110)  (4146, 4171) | 1.9 A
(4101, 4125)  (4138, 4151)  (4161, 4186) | -0.6 A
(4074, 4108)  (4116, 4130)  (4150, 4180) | 0.1 A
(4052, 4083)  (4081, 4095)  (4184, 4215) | -0.1 A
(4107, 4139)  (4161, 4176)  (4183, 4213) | -1.1 A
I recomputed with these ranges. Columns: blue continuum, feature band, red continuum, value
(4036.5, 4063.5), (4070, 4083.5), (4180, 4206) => 0.7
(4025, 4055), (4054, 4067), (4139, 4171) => 1.3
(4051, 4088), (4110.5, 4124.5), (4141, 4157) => 0.0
